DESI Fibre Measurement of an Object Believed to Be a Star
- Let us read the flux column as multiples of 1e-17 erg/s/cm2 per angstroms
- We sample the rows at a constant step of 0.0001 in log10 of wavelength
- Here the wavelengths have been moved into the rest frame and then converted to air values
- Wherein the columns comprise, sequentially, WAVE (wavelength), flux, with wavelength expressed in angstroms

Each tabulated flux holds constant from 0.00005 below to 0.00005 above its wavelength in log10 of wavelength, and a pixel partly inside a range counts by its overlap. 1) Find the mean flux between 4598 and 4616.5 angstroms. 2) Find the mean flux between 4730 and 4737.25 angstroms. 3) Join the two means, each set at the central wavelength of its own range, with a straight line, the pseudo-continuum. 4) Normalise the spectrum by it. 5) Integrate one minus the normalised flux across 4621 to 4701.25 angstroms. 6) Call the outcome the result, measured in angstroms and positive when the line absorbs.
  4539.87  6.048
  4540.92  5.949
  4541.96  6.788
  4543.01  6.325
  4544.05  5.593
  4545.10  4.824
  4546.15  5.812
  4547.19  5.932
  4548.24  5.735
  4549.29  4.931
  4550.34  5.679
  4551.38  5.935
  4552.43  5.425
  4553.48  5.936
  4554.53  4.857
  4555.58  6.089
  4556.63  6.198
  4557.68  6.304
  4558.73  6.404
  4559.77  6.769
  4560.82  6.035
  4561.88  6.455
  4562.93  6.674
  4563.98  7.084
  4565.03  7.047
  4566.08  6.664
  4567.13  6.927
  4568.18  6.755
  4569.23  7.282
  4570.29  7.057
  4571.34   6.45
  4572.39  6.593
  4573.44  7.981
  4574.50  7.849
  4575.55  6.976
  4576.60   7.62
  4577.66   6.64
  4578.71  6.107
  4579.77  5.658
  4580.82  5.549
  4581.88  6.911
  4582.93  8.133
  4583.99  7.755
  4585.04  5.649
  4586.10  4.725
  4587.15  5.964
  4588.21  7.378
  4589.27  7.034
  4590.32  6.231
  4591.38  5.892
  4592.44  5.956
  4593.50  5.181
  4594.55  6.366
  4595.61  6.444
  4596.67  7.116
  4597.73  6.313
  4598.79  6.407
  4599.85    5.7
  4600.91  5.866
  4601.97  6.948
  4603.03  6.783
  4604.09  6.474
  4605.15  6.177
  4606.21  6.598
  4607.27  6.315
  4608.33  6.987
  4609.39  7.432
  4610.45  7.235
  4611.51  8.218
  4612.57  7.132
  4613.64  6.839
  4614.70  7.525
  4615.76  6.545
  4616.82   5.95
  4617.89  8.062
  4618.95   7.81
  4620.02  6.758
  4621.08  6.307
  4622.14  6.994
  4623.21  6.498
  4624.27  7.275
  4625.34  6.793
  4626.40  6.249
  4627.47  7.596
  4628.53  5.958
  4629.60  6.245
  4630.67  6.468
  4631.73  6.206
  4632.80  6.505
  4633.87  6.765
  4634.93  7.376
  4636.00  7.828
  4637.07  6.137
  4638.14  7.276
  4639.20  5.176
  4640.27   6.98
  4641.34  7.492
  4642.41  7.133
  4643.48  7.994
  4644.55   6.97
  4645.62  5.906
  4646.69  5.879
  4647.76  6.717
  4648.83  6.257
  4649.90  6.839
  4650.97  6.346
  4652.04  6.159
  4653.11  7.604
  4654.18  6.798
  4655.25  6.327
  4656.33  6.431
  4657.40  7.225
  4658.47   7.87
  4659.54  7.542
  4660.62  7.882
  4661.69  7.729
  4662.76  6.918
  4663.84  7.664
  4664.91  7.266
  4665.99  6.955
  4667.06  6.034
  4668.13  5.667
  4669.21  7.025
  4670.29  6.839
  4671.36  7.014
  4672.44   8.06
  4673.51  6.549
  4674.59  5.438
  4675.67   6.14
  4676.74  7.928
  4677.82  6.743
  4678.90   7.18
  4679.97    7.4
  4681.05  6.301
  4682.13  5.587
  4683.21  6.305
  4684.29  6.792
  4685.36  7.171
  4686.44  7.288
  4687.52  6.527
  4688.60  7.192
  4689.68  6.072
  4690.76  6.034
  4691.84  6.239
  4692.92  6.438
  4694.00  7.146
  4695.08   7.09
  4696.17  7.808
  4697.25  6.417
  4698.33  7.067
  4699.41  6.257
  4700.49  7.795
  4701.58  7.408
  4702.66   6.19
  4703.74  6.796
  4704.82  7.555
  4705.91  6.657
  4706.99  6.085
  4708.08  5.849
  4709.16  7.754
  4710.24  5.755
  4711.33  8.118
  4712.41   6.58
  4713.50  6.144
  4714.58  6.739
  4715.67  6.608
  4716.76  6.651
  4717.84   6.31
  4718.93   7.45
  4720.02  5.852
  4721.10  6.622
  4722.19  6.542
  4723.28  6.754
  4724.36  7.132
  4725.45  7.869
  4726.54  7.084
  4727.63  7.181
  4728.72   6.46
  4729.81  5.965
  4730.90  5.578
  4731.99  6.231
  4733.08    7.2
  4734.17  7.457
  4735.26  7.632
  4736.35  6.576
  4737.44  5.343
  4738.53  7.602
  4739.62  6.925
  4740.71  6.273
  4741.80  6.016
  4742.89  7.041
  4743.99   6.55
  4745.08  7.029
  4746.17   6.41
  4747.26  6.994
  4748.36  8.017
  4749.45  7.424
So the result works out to -1.0 angstroms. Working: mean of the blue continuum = 6.76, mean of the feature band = 6.81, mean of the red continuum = 6.67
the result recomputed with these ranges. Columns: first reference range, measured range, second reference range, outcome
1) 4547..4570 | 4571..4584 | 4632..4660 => -1.11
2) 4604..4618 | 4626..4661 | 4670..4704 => 0.45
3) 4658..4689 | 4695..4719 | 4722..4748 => 0.08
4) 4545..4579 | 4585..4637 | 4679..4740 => -0.89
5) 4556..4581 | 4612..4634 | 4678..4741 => -0.18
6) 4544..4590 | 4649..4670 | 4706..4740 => -1.16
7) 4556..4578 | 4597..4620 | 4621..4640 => -0.35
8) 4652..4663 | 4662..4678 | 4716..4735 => 0.62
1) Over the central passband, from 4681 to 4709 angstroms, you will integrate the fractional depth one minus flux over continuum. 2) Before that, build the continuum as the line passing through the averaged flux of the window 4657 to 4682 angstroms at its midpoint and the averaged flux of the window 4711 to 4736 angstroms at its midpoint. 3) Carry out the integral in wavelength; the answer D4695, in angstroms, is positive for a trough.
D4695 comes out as 0.70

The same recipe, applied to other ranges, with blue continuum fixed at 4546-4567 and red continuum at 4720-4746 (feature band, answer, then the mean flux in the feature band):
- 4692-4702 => -0.6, 7.01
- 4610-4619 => -1.3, 7.23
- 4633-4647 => -1.0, 6.85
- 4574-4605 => -1.2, 6.46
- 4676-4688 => -0.5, 6.83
